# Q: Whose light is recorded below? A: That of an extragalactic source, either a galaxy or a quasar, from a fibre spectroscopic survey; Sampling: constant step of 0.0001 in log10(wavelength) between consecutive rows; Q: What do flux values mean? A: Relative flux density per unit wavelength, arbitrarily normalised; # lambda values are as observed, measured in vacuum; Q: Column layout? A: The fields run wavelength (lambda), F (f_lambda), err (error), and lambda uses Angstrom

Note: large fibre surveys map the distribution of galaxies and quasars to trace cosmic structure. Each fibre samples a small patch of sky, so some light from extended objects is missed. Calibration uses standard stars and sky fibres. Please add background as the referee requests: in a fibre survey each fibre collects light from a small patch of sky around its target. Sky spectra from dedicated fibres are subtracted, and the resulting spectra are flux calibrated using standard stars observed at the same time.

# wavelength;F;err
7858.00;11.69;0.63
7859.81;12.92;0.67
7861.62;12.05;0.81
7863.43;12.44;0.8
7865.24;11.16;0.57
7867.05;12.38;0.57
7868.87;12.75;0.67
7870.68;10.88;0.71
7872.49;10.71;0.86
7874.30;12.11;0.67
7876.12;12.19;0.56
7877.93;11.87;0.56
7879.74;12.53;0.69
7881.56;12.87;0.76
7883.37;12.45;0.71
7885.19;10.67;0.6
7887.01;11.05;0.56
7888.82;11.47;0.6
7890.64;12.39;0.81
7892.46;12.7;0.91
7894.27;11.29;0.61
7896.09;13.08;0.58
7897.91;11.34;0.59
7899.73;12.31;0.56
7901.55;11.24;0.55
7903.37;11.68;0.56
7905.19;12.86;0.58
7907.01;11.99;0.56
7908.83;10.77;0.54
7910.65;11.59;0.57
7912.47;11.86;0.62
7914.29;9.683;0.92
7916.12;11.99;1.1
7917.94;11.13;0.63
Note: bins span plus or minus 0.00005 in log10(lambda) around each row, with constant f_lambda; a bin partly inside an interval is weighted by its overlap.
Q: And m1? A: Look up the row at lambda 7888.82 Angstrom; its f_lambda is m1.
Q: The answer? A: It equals 11.47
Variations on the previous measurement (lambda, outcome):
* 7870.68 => 10.88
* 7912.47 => 11.86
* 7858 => 11.69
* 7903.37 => 11.68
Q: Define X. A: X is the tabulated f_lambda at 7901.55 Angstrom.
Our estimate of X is 11.24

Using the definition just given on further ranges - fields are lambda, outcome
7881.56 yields 12.87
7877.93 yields 11.87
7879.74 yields 12.53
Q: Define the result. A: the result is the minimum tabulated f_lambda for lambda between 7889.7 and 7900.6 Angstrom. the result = 11.29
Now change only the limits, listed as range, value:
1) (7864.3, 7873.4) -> 10.71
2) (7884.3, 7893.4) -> 10.67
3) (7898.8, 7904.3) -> 11.24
